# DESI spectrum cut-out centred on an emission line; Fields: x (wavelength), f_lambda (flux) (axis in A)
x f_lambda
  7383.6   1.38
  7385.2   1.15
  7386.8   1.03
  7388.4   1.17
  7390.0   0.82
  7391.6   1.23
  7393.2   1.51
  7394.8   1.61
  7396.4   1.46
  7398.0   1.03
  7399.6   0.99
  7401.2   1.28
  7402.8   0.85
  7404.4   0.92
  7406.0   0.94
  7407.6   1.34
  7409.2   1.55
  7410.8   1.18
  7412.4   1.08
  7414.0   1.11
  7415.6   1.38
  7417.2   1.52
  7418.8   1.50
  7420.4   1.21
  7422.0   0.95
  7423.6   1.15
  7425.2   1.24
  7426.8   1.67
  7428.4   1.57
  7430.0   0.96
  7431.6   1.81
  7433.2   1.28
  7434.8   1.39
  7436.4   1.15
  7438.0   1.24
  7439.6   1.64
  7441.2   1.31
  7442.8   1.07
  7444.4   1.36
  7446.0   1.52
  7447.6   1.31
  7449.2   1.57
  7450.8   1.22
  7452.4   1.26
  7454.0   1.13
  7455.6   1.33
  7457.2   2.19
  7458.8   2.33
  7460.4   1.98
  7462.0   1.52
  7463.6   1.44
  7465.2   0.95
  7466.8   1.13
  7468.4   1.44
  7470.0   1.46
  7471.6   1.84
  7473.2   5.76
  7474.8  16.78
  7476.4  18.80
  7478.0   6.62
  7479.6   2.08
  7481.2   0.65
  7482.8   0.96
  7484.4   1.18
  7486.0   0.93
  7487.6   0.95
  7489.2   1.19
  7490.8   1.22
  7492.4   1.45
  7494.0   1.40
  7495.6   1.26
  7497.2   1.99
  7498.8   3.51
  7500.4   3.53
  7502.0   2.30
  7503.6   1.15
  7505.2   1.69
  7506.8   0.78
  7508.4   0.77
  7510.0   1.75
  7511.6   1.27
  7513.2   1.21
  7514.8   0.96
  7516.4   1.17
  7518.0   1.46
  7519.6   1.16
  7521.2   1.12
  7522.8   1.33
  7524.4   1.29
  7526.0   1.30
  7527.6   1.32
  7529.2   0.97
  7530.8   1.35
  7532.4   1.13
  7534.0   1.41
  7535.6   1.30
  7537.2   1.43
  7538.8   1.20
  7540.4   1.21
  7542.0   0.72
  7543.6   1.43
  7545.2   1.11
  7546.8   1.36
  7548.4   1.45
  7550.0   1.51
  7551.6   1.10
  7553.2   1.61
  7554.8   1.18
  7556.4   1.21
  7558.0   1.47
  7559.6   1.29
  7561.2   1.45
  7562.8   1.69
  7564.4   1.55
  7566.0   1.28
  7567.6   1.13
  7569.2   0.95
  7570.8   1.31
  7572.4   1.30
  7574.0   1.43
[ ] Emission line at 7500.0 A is [N II]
